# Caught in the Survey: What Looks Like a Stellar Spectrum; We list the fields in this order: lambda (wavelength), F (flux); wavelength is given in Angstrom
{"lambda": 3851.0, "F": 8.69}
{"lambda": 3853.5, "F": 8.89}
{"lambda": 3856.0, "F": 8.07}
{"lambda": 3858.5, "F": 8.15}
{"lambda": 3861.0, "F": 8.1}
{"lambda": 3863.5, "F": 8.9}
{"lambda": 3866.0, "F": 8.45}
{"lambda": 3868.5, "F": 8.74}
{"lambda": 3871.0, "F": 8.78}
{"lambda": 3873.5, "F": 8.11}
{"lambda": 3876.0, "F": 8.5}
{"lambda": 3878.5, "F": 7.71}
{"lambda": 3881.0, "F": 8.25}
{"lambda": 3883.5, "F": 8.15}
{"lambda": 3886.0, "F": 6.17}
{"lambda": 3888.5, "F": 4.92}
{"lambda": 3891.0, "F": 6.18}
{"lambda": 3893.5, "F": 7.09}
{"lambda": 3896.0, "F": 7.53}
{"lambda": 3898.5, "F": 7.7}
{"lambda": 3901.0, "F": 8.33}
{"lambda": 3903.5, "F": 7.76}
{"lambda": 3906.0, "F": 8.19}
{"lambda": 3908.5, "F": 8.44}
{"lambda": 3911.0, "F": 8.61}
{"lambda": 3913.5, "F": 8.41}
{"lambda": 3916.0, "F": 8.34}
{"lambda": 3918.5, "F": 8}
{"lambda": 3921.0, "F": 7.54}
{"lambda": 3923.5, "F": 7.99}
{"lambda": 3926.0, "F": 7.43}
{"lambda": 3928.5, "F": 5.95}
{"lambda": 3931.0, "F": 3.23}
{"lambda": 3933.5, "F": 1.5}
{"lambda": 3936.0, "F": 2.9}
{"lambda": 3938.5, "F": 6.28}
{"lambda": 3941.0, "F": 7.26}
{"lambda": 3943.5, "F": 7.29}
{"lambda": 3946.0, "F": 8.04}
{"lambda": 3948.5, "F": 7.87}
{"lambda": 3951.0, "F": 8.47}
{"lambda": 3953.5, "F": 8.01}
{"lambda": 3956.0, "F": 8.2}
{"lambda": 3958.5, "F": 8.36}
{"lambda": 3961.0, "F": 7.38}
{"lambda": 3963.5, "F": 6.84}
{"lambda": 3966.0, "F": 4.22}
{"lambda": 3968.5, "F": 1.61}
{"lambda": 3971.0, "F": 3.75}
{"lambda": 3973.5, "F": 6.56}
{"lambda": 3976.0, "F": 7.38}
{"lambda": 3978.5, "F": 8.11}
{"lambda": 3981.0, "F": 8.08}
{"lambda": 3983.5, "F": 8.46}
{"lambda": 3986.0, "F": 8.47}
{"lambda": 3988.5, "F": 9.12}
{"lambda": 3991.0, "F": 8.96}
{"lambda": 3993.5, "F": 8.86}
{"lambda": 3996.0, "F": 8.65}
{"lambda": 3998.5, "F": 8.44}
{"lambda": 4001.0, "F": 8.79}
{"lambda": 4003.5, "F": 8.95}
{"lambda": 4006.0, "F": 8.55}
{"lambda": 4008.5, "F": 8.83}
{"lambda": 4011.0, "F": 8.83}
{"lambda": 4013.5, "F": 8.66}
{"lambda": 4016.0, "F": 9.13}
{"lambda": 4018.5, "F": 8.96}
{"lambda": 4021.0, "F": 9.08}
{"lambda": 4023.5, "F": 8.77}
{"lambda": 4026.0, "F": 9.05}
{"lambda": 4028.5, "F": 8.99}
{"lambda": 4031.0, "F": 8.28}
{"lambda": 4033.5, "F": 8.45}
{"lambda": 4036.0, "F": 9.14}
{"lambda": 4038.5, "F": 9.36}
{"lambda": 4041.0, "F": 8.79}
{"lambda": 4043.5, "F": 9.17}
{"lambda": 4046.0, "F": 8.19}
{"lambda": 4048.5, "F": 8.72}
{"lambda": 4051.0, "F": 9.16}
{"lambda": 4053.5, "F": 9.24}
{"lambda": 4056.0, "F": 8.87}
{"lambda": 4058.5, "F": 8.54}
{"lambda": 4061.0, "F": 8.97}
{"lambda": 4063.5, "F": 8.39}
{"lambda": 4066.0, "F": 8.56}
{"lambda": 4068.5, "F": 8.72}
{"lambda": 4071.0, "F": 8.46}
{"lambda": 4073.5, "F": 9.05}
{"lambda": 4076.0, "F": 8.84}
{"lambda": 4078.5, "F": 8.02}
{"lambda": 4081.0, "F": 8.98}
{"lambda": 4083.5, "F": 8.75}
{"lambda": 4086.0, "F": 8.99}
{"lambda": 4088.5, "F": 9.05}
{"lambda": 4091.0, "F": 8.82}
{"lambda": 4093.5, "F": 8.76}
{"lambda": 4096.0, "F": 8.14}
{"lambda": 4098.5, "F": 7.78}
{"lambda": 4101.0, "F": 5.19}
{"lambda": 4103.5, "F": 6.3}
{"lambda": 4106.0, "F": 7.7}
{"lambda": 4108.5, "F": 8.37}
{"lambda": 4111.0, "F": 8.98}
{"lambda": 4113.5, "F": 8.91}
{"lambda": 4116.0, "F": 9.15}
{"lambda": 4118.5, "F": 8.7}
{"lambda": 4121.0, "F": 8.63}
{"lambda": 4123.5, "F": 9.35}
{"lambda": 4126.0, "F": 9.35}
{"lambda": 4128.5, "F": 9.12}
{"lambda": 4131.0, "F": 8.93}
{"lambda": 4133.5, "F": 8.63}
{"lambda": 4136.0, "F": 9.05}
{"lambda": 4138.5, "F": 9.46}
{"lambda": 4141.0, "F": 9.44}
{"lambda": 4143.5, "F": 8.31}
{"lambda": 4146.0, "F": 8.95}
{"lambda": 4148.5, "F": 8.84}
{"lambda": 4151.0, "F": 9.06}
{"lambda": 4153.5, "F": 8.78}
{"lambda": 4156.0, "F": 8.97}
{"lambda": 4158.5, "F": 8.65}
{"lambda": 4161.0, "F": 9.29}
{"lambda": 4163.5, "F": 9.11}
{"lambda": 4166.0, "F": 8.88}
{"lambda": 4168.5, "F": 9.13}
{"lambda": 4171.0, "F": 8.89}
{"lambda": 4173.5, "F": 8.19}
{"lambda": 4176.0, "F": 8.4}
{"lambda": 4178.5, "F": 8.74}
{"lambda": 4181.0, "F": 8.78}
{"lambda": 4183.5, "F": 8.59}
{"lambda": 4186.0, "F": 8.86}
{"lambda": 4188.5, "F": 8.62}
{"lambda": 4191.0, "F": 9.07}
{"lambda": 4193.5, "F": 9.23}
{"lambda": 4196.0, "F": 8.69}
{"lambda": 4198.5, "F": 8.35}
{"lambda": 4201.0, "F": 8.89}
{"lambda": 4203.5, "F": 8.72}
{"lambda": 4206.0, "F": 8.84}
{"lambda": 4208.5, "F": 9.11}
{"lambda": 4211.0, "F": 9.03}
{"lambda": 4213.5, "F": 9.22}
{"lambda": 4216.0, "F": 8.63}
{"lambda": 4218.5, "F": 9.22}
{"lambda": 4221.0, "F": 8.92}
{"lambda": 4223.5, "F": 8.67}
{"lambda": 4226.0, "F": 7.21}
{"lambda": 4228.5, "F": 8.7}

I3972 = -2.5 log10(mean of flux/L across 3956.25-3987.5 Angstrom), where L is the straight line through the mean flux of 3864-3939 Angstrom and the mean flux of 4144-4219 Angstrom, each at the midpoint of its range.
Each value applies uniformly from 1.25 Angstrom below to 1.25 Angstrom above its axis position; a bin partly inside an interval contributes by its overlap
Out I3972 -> 0.14 mag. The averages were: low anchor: 7.2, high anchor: 8.85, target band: 6.67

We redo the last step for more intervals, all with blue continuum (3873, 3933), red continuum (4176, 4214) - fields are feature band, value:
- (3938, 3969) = 0.08 mag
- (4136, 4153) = -0.05 mag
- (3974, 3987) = -0.04 mag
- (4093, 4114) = 0.09 mag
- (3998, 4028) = -0.12 mag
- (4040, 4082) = -0.08 mag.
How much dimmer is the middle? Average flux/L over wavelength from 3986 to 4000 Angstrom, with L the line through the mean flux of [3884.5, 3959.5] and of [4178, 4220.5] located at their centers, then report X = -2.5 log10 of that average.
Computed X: -0.17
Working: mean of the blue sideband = 7.07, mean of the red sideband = 8.86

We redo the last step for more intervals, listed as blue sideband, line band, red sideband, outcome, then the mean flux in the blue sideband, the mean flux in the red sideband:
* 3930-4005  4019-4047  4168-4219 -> -0.17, 7.02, 8.81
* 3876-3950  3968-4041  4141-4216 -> -0.09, 7.03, 8.84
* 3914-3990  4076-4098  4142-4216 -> -0.09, 6.78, 8.83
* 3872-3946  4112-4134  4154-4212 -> -0.07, 7.05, 8.83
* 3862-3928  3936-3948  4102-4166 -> 0.18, 7.83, 8.79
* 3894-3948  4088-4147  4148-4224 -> -0.02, 7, 8.85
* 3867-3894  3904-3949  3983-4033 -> 0.16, 7.53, 8.79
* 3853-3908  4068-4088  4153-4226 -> -0.03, 7.84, 8.82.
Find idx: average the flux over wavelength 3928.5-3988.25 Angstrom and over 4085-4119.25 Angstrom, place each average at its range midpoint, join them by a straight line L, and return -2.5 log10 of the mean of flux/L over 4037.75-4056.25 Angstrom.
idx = -0.18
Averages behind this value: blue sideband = 6.48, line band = 8.93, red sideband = 8.19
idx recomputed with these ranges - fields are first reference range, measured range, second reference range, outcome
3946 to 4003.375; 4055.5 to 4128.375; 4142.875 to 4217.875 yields -0.03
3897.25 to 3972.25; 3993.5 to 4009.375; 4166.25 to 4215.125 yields -0.19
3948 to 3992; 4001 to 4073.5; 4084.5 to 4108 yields -0.17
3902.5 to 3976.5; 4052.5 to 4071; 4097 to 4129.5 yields -0.12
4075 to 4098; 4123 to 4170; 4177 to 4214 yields -0.03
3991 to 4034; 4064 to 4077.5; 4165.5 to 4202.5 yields 0.01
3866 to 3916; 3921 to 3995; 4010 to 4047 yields 0.22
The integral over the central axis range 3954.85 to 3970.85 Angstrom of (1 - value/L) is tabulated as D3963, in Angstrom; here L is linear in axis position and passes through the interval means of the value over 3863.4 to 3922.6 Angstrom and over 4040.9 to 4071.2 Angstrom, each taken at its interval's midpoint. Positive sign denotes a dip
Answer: 4.48 Angstrom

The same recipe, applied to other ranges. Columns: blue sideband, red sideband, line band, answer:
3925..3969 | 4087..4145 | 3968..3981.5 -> 1.2 Angstrom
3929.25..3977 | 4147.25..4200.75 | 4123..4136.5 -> -1.3 Angstrom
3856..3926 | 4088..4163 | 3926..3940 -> 6.4 Angstrom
